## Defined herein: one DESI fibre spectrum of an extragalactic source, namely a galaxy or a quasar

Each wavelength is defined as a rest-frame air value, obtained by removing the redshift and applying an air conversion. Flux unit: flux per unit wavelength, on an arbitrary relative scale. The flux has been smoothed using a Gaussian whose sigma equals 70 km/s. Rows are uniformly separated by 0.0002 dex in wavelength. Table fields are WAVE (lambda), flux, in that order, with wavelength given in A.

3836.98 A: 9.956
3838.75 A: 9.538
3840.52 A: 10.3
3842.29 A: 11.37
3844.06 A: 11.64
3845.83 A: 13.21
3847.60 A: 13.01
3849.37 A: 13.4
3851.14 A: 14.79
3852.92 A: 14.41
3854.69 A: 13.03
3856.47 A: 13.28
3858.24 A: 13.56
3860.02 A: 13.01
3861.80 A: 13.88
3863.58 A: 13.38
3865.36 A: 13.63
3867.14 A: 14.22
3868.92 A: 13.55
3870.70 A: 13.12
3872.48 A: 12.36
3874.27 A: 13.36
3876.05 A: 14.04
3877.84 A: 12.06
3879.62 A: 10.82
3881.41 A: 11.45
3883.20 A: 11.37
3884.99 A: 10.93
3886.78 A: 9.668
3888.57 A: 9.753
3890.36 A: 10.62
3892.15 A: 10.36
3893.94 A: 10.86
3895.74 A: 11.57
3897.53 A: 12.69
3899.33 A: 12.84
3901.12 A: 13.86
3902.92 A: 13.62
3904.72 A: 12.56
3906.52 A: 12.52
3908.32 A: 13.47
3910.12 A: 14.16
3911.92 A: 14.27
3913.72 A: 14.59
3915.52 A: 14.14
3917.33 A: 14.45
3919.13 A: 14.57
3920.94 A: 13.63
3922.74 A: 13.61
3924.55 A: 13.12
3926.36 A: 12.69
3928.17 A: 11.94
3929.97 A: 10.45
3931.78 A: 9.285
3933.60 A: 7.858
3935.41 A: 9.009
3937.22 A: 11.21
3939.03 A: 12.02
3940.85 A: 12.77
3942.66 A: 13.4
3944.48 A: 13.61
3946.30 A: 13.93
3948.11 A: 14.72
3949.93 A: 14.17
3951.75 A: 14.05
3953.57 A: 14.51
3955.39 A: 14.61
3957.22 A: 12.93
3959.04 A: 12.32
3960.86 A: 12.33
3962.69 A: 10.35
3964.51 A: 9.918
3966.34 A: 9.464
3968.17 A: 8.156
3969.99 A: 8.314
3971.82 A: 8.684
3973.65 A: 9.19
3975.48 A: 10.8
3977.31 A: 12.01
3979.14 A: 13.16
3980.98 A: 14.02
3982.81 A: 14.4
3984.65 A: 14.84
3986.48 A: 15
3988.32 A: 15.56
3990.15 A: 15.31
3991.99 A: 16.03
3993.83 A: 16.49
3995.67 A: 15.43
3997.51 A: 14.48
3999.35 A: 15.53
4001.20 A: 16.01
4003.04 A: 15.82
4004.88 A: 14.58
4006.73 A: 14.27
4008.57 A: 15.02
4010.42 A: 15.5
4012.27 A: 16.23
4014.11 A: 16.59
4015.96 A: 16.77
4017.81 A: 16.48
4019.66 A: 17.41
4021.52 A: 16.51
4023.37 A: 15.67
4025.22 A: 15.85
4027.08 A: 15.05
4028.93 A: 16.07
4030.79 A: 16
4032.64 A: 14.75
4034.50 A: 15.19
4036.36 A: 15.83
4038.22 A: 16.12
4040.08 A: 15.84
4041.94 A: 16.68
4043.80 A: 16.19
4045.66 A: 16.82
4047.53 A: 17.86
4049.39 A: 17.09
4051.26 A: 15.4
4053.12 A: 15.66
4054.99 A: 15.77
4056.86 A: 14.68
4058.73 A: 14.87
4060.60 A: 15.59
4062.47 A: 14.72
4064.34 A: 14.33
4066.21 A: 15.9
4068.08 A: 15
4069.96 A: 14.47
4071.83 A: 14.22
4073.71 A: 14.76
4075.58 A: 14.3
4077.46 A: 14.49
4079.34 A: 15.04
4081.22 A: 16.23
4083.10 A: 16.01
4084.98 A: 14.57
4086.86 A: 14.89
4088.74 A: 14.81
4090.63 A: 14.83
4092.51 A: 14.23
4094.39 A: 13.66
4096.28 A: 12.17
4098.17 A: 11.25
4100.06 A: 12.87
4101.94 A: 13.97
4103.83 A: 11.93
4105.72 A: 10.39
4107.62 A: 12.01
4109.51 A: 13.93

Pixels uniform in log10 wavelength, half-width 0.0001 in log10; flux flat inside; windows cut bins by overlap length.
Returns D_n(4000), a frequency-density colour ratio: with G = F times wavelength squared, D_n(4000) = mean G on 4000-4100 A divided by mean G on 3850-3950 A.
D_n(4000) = 1.3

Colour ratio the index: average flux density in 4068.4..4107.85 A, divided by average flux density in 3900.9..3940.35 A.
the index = 1.11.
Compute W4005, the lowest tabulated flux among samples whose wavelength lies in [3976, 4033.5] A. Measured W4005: 12.01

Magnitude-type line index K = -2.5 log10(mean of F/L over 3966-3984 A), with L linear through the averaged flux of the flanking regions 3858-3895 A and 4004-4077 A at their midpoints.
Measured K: 0.29 mag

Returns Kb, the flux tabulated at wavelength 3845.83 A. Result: 13.21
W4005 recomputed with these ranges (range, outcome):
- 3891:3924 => 10.36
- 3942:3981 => 8.156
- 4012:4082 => 14.22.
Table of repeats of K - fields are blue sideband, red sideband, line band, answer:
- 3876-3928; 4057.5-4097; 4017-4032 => -0.15 mag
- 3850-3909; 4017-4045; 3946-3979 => 0.23 mag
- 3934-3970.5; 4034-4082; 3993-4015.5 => -0.13 mag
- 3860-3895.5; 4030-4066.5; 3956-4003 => 0.11 mag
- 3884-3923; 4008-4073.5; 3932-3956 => 0.08 mag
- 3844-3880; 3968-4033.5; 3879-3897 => 0.25 mag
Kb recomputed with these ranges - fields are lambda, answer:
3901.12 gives 13.86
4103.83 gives 11.93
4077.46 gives 14.49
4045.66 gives 16.82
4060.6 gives 15.59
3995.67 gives 15.43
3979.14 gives 13.16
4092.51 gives 14.23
